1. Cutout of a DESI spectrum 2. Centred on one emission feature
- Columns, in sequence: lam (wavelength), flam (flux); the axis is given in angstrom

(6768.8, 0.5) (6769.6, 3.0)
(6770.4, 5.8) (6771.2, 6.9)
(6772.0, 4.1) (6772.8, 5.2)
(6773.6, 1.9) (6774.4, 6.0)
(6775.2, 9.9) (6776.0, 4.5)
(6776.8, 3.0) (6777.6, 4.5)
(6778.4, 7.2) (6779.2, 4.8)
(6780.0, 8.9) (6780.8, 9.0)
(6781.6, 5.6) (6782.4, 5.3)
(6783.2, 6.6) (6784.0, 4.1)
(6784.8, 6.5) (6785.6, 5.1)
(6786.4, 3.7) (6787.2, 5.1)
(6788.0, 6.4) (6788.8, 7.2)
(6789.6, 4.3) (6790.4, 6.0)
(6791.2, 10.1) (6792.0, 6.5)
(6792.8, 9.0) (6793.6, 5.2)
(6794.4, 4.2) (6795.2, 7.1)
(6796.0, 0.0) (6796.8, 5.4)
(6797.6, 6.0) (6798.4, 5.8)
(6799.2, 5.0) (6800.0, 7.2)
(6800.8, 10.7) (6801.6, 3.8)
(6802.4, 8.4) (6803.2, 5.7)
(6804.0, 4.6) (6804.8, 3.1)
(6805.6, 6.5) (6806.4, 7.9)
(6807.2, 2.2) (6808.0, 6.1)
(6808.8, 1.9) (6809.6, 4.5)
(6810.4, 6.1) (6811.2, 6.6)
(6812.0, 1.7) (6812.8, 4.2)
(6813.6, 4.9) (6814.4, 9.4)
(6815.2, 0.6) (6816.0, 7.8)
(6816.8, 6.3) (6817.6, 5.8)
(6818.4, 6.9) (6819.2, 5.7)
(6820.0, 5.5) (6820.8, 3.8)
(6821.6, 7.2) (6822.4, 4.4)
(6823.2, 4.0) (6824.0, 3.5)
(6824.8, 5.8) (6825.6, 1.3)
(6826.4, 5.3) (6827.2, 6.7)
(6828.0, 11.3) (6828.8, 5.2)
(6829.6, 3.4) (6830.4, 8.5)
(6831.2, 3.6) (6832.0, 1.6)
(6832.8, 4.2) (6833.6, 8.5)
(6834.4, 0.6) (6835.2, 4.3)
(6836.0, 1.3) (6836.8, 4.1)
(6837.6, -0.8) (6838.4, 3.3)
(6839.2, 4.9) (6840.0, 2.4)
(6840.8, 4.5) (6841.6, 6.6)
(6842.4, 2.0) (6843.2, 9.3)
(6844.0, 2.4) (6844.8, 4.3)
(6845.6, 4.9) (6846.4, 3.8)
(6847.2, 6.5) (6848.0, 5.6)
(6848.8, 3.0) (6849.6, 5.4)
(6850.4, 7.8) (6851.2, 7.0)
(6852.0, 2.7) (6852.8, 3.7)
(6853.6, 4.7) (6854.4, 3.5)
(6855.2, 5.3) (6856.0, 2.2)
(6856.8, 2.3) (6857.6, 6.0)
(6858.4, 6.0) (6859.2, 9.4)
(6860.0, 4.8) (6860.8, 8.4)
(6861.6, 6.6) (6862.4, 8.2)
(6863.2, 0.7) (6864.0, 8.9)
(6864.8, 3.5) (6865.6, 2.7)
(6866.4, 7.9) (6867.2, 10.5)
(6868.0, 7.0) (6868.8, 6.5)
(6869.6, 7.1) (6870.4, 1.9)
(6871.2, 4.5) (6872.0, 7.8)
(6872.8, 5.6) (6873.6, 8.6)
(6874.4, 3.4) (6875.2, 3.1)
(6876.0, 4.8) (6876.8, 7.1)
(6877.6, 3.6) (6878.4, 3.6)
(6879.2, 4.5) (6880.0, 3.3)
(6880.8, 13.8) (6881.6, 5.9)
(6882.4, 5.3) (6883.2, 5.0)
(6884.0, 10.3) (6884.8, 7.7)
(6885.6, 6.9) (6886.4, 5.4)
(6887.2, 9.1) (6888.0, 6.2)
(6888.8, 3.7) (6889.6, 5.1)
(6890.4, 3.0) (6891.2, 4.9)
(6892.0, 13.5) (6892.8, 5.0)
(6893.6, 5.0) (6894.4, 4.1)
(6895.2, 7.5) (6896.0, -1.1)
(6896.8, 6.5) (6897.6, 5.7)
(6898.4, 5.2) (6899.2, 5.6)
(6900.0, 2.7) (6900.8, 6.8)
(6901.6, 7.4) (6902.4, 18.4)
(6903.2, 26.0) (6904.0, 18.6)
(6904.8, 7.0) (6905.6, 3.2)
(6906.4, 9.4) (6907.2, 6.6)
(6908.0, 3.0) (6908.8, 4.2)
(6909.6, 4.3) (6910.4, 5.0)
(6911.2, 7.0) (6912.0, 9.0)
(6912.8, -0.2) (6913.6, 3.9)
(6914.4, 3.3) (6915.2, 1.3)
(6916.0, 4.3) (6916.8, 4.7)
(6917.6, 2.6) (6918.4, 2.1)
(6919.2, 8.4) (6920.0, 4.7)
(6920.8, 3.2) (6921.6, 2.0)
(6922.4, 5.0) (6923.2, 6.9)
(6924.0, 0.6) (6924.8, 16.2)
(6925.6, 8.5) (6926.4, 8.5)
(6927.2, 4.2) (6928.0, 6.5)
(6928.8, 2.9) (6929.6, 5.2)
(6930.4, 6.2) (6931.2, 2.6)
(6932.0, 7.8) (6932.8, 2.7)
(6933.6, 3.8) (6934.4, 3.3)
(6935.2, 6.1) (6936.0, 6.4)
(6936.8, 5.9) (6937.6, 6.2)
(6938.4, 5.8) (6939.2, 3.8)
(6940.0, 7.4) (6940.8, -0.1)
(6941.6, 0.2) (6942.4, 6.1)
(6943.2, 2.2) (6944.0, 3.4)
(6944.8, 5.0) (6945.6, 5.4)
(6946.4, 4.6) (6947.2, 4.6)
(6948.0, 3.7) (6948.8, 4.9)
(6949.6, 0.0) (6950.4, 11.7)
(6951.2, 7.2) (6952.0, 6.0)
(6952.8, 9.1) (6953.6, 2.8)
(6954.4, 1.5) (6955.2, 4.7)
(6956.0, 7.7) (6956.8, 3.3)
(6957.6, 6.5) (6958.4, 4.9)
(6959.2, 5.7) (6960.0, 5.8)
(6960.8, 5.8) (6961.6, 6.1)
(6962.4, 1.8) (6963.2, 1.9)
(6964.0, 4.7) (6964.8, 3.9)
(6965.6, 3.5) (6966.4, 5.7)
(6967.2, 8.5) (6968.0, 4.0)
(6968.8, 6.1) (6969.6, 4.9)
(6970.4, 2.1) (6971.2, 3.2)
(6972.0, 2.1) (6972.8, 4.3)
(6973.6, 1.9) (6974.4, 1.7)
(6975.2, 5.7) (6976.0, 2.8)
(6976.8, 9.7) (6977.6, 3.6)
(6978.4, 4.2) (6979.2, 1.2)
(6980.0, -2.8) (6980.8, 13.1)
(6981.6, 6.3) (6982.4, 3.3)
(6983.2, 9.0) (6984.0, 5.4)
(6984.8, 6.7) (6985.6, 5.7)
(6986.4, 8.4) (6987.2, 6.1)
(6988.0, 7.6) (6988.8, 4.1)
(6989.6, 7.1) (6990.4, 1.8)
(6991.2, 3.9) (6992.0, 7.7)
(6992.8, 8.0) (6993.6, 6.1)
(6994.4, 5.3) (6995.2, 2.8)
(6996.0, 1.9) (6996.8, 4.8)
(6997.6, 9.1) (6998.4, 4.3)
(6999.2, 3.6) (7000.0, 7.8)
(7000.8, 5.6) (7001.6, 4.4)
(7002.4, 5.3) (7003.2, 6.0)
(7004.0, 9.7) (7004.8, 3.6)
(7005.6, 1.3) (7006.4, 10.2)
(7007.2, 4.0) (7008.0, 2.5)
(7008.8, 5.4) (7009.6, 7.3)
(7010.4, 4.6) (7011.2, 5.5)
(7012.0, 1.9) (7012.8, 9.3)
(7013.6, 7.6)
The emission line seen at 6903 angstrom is Halpha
